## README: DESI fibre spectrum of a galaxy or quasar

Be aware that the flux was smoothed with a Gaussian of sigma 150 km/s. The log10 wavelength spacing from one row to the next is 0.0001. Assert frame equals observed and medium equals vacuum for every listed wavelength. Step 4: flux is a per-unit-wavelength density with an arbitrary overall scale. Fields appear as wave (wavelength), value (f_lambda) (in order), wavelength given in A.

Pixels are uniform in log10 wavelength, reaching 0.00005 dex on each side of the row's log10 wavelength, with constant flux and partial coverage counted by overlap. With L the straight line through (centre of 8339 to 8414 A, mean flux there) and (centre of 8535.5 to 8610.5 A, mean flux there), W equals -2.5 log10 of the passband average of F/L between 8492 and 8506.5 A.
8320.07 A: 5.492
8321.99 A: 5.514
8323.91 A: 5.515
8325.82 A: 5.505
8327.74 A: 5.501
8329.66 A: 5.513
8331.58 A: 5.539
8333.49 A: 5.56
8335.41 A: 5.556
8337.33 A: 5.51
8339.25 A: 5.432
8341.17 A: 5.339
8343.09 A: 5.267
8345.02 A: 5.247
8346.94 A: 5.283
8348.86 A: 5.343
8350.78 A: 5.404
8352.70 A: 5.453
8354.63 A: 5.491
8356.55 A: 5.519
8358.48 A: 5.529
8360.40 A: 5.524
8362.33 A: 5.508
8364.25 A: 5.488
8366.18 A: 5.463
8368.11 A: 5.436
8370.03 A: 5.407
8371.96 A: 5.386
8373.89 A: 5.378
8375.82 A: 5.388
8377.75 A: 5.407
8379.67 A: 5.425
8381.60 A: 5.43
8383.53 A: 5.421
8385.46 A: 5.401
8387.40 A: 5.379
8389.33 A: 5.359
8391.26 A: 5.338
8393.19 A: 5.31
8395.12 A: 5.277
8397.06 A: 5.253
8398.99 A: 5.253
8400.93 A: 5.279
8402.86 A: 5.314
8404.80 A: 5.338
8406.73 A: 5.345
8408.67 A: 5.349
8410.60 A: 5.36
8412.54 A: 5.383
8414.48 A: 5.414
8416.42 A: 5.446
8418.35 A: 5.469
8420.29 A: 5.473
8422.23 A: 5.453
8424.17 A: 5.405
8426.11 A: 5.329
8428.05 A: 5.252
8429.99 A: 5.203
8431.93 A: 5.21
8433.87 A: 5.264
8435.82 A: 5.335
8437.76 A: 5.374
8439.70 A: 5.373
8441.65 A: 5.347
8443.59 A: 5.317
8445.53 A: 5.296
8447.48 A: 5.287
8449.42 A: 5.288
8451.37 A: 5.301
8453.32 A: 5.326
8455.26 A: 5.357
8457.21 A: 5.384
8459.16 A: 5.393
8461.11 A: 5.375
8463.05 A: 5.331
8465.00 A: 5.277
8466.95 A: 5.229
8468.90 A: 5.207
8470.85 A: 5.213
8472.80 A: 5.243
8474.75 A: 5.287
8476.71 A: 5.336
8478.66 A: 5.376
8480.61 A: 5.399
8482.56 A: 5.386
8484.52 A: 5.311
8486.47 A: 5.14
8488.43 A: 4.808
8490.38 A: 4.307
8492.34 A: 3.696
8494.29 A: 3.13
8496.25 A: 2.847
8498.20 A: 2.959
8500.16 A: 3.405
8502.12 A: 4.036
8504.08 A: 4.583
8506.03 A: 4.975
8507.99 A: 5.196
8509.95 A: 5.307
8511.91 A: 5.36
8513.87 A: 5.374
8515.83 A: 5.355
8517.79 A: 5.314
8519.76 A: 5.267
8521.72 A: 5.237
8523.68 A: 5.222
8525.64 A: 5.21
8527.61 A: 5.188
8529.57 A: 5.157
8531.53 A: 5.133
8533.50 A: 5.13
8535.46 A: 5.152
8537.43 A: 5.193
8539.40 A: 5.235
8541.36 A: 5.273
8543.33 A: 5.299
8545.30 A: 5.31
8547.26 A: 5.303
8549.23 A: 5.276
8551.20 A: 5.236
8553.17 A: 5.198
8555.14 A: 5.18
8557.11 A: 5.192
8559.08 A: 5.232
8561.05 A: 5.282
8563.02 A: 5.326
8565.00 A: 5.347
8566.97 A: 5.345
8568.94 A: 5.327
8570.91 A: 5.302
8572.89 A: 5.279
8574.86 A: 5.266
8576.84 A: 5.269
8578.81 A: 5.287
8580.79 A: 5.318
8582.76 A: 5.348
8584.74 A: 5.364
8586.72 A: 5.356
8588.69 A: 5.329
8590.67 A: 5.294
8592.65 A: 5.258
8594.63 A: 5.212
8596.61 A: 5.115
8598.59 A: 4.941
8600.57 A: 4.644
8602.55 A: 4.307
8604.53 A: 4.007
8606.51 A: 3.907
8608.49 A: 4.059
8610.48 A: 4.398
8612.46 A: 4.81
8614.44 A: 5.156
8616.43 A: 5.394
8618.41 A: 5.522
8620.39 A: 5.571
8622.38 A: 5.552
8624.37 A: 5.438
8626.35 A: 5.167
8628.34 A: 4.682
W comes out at 0.38 mag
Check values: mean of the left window 5.38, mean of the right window 5.11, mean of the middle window 3.66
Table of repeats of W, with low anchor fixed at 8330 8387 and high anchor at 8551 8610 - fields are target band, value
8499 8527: 0.04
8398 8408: 0.01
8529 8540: 0.00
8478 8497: 0.15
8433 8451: 0.00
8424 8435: 0.01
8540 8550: -0.03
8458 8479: -0.01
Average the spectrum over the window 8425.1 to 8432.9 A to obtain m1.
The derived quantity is 5.25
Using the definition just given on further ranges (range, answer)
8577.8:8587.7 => 5.33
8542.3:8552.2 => 5.28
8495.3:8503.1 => 3.31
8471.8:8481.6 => 5.33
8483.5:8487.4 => 5.22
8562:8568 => 5.34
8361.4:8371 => 5.46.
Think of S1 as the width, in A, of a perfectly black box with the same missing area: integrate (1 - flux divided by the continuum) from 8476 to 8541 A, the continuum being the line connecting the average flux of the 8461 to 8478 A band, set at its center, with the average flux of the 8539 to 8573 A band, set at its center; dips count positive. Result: 5.3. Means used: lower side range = 5.28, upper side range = 5.28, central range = 4.84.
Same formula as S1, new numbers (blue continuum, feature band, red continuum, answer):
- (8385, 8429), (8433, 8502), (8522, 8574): 4.6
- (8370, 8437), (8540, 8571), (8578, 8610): -1.7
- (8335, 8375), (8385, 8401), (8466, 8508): -0.4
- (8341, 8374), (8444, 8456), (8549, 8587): 0.1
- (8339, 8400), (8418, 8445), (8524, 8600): 0.0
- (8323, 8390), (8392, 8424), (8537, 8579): 0.2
